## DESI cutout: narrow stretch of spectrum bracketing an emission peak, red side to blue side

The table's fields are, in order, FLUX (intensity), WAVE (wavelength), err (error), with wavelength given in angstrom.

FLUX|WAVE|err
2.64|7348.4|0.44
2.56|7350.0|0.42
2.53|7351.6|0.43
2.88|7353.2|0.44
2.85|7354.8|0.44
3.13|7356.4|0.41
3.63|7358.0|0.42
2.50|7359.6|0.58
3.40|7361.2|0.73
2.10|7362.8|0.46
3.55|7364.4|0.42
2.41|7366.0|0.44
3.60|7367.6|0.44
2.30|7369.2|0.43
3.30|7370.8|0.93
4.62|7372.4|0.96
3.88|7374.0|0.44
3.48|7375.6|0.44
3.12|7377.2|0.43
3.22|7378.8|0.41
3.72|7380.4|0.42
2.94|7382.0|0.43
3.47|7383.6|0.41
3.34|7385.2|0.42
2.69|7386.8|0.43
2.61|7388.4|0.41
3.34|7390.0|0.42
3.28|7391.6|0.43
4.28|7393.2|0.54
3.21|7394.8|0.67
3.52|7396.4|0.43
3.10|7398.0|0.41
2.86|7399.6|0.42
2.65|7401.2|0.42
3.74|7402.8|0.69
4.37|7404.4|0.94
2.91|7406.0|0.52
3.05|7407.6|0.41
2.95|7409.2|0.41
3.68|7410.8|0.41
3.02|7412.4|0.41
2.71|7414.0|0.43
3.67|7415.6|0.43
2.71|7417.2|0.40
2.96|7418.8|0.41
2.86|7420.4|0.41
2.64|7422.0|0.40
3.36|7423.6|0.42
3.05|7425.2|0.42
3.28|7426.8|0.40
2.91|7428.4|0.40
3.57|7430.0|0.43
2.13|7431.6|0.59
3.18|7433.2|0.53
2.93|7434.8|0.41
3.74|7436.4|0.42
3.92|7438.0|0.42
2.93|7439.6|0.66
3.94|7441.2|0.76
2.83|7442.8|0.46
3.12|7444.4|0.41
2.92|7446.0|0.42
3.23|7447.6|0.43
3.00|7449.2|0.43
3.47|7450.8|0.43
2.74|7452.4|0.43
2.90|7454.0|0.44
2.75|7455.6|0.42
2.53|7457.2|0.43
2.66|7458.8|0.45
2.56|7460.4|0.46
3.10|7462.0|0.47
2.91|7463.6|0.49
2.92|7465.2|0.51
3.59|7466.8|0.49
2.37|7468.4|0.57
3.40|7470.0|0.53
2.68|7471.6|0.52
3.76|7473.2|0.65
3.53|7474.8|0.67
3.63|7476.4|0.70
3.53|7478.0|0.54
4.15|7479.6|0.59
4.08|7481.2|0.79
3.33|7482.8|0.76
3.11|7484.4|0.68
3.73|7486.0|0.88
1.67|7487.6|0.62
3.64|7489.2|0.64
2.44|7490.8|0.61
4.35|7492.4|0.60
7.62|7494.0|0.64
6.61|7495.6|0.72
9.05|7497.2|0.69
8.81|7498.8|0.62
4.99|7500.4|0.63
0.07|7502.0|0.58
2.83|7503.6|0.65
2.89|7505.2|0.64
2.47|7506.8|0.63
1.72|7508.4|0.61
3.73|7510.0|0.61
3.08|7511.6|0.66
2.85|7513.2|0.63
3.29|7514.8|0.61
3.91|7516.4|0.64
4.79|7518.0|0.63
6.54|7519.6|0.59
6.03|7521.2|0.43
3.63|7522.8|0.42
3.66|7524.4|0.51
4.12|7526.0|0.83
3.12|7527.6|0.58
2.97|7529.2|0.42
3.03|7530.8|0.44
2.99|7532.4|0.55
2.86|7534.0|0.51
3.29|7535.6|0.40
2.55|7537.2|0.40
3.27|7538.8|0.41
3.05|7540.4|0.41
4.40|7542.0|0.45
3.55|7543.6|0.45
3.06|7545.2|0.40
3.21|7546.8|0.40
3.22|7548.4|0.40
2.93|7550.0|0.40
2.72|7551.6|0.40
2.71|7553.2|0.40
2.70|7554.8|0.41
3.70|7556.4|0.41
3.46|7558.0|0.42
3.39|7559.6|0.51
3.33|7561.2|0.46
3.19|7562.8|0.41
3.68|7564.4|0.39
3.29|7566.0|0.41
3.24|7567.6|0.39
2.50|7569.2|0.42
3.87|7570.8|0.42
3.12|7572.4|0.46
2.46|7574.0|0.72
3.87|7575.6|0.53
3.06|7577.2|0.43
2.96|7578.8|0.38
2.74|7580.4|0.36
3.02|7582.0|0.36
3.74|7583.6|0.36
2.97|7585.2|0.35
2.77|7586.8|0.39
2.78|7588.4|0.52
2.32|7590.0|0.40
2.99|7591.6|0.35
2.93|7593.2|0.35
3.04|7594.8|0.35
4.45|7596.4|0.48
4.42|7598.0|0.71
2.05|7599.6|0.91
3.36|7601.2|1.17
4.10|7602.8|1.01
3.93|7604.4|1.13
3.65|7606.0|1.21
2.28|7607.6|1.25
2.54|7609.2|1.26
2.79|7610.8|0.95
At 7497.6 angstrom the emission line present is H-alpha 6563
